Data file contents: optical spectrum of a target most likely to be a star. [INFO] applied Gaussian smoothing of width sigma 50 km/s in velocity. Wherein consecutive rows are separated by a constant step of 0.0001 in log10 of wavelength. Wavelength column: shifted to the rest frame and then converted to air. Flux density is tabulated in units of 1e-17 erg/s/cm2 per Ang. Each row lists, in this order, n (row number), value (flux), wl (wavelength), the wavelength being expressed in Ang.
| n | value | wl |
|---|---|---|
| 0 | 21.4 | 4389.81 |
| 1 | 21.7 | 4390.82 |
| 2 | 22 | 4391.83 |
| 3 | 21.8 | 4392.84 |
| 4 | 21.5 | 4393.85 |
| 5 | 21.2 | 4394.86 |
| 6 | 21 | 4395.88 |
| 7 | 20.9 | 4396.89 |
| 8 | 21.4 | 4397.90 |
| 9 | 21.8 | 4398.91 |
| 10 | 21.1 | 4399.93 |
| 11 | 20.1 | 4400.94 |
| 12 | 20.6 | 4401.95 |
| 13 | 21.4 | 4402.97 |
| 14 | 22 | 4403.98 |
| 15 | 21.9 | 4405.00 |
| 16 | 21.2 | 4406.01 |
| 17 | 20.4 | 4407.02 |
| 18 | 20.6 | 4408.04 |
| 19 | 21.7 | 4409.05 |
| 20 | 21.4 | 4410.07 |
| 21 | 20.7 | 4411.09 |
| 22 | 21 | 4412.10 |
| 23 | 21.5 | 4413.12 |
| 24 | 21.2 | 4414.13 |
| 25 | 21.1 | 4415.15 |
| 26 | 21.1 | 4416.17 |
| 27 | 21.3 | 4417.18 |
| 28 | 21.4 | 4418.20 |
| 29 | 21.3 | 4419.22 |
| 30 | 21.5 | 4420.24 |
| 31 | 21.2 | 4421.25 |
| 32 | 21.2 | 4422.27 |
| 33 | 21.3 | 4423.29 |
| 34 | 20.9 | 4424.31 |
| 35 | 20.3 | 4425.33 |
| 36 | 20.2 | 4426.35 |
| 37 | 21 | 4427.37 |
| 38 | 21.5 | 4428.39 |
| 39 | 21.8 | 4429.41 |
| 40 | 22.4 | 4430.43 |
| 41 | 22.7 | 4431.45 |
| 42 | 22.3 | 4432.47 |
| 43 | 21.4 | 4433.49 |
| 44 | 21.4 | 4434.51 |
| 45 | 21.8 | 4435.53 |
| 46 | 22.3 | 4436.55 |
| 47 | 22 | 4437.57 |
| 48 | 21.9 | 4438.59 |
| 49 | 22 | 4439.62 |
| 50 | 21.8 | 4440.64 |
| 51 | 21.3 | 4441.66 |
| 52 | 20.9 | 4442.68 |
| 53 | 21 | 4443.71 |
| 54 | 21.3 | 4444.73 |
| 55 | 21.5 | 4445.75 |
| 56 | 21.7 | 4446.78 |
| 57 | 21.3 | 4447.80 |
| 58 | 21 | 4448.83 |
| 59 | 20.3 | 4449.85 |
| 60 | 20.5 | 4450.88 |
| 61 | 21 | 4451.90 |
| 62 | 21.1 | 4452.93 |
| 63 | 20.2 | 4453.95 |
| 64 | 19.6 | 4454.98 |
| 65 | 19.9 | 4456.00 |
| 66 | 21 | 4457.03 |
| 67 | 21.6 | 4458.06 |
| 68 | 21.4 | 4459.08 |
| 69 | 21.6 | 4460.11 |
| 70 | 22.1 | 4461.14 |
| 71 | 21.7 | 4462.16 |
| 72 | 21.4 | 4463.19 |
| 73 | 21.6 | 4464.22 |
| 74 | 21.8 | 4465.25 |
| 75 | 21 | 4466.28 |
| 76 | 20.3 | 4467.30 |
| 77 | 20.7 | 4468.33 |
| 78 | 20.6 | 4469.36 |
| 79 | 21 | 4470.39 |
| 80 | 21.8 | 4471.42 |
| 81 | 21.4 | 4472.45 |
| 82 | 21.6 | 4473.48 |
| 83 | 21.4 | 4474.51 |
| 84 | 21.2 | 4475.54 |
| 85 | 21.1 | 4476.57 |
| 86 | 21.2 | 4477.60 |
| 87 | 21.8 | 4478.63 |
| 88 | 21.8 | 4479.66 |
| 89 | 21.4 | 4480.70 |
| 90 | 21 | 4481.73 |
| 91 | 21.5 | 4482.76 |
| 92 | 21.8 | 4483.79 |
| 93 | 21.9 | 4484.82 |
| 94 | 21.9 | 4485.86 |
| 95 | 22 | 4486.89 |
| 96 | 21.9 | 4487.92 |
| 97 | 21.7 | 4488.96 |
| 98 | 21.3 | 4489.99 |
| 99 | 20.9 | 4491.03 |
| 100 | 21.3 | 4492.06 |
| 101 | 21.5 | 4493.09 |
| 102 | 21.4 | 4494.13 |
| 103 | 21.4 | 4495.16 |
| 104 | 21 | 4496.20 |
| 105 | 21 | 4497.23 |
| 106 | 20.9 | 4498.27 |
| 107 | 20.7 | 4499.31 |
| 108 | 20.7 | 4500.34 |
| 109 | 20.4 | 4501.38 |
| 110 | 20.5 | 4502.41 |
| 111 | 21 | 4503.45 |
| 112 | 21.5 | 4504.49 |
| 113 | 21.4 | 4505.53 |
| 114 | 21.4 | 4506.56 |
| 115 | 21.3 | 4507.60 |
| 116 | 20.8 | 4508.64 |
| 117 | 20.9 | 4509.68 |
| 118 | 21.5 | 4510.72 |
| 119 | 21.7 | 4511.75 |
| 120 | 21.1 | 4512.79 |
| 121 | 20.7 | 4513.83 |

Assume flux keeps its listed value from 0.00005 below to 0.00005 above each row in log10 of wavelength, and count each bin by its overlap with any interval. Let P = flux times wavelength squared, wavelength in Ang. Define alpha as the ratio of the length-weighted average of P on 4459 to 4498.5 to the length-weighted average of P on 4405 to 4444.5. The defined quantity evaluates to 1.03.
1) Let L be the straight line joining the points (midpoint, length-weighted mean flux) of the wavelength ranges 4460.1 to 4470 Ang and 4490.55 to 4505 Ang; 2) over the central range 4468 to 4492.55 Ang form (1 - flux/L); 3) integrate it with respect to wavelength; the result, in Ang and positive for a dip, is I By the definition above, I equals -0.3 Ang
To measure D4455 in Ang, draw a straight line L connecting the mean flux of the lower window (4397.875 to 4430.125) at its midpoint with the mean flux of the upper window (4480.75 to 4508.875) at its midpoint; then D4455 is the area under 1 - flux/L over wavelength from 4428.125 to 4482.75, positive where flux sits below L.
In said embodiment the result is -0.3 Ang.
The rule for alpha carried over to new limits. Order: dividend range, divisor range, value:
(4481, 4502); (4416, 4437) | 1.02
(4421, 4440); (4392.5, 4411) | 1.03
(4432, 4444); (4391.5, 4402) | 1.04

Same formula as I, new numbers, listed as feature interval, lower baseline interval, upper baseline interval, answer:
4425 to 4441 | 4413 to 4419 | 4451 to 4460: -0.49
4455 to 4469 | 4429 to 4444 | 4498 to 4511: 0.21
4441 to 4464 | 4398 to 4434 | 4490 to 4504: 0.07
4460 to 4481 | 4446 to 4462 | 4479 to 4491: -0.04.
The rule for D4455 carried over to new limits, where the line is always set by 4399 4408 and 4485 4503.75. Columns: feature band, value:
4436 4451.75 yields -0.2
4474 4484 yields -0.1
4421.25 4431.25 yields -0.1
